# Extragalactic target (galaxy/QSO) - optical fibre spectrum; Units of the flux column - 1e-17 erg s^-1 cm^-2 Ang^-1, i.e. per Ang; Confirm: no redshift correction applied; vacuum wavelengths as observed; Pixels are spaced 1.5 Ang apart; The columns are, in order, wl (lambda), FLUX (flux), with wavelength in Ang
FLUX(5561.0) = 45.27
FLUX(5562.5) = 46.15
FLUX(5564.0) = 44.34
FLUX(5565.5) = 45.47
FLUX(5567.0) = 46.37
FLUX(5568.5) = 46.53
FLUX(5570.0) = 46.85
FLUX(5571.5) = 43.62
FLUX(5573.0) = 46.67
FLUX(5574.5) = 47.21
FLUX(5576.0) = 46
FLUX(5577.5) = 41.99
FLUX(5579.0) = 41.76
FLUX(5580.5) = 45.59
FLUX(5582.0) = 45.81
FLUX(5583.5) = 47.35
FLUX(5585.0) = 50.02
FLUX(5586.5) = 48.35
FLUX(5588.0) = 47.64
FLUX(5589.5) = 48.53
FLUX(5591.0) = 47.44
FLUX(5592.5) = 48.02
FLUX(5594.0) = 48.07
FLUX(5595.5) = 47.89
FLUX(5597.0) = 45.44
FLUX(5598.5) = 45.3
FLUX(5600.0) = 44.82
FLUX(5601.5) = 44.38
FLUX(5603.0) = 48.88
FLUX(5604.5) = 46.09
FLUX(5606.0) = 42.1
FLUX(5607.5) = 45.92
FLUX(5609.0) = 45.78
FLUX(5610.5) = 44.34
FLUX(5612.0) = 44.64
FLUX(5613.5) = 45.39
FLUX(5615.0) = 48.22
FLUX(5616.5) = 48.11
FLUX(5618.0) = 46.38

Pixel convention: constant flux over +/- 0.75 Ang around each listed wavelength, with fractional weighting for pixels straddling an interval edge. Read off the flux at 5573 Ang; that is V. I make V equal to 46.67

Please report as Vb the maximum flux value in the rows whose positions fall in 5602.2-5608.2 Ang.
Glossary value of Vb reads 48.88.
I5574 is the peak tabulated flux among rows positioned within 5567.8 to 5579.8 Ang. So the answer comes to 47.21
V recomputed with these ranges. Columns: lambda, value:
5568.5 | 46.53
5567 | 46.37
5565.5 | 45.47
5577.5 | 41.99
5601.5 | 44.38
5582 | 45.81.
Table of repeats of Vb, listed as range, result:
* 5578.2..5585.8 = 50.02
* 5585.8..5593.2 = 48.53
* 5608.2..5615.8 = 48.22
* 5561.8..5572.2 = 46.85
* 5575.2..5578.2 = 46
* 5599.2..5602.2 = 44.82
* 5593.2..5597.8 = 48.07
